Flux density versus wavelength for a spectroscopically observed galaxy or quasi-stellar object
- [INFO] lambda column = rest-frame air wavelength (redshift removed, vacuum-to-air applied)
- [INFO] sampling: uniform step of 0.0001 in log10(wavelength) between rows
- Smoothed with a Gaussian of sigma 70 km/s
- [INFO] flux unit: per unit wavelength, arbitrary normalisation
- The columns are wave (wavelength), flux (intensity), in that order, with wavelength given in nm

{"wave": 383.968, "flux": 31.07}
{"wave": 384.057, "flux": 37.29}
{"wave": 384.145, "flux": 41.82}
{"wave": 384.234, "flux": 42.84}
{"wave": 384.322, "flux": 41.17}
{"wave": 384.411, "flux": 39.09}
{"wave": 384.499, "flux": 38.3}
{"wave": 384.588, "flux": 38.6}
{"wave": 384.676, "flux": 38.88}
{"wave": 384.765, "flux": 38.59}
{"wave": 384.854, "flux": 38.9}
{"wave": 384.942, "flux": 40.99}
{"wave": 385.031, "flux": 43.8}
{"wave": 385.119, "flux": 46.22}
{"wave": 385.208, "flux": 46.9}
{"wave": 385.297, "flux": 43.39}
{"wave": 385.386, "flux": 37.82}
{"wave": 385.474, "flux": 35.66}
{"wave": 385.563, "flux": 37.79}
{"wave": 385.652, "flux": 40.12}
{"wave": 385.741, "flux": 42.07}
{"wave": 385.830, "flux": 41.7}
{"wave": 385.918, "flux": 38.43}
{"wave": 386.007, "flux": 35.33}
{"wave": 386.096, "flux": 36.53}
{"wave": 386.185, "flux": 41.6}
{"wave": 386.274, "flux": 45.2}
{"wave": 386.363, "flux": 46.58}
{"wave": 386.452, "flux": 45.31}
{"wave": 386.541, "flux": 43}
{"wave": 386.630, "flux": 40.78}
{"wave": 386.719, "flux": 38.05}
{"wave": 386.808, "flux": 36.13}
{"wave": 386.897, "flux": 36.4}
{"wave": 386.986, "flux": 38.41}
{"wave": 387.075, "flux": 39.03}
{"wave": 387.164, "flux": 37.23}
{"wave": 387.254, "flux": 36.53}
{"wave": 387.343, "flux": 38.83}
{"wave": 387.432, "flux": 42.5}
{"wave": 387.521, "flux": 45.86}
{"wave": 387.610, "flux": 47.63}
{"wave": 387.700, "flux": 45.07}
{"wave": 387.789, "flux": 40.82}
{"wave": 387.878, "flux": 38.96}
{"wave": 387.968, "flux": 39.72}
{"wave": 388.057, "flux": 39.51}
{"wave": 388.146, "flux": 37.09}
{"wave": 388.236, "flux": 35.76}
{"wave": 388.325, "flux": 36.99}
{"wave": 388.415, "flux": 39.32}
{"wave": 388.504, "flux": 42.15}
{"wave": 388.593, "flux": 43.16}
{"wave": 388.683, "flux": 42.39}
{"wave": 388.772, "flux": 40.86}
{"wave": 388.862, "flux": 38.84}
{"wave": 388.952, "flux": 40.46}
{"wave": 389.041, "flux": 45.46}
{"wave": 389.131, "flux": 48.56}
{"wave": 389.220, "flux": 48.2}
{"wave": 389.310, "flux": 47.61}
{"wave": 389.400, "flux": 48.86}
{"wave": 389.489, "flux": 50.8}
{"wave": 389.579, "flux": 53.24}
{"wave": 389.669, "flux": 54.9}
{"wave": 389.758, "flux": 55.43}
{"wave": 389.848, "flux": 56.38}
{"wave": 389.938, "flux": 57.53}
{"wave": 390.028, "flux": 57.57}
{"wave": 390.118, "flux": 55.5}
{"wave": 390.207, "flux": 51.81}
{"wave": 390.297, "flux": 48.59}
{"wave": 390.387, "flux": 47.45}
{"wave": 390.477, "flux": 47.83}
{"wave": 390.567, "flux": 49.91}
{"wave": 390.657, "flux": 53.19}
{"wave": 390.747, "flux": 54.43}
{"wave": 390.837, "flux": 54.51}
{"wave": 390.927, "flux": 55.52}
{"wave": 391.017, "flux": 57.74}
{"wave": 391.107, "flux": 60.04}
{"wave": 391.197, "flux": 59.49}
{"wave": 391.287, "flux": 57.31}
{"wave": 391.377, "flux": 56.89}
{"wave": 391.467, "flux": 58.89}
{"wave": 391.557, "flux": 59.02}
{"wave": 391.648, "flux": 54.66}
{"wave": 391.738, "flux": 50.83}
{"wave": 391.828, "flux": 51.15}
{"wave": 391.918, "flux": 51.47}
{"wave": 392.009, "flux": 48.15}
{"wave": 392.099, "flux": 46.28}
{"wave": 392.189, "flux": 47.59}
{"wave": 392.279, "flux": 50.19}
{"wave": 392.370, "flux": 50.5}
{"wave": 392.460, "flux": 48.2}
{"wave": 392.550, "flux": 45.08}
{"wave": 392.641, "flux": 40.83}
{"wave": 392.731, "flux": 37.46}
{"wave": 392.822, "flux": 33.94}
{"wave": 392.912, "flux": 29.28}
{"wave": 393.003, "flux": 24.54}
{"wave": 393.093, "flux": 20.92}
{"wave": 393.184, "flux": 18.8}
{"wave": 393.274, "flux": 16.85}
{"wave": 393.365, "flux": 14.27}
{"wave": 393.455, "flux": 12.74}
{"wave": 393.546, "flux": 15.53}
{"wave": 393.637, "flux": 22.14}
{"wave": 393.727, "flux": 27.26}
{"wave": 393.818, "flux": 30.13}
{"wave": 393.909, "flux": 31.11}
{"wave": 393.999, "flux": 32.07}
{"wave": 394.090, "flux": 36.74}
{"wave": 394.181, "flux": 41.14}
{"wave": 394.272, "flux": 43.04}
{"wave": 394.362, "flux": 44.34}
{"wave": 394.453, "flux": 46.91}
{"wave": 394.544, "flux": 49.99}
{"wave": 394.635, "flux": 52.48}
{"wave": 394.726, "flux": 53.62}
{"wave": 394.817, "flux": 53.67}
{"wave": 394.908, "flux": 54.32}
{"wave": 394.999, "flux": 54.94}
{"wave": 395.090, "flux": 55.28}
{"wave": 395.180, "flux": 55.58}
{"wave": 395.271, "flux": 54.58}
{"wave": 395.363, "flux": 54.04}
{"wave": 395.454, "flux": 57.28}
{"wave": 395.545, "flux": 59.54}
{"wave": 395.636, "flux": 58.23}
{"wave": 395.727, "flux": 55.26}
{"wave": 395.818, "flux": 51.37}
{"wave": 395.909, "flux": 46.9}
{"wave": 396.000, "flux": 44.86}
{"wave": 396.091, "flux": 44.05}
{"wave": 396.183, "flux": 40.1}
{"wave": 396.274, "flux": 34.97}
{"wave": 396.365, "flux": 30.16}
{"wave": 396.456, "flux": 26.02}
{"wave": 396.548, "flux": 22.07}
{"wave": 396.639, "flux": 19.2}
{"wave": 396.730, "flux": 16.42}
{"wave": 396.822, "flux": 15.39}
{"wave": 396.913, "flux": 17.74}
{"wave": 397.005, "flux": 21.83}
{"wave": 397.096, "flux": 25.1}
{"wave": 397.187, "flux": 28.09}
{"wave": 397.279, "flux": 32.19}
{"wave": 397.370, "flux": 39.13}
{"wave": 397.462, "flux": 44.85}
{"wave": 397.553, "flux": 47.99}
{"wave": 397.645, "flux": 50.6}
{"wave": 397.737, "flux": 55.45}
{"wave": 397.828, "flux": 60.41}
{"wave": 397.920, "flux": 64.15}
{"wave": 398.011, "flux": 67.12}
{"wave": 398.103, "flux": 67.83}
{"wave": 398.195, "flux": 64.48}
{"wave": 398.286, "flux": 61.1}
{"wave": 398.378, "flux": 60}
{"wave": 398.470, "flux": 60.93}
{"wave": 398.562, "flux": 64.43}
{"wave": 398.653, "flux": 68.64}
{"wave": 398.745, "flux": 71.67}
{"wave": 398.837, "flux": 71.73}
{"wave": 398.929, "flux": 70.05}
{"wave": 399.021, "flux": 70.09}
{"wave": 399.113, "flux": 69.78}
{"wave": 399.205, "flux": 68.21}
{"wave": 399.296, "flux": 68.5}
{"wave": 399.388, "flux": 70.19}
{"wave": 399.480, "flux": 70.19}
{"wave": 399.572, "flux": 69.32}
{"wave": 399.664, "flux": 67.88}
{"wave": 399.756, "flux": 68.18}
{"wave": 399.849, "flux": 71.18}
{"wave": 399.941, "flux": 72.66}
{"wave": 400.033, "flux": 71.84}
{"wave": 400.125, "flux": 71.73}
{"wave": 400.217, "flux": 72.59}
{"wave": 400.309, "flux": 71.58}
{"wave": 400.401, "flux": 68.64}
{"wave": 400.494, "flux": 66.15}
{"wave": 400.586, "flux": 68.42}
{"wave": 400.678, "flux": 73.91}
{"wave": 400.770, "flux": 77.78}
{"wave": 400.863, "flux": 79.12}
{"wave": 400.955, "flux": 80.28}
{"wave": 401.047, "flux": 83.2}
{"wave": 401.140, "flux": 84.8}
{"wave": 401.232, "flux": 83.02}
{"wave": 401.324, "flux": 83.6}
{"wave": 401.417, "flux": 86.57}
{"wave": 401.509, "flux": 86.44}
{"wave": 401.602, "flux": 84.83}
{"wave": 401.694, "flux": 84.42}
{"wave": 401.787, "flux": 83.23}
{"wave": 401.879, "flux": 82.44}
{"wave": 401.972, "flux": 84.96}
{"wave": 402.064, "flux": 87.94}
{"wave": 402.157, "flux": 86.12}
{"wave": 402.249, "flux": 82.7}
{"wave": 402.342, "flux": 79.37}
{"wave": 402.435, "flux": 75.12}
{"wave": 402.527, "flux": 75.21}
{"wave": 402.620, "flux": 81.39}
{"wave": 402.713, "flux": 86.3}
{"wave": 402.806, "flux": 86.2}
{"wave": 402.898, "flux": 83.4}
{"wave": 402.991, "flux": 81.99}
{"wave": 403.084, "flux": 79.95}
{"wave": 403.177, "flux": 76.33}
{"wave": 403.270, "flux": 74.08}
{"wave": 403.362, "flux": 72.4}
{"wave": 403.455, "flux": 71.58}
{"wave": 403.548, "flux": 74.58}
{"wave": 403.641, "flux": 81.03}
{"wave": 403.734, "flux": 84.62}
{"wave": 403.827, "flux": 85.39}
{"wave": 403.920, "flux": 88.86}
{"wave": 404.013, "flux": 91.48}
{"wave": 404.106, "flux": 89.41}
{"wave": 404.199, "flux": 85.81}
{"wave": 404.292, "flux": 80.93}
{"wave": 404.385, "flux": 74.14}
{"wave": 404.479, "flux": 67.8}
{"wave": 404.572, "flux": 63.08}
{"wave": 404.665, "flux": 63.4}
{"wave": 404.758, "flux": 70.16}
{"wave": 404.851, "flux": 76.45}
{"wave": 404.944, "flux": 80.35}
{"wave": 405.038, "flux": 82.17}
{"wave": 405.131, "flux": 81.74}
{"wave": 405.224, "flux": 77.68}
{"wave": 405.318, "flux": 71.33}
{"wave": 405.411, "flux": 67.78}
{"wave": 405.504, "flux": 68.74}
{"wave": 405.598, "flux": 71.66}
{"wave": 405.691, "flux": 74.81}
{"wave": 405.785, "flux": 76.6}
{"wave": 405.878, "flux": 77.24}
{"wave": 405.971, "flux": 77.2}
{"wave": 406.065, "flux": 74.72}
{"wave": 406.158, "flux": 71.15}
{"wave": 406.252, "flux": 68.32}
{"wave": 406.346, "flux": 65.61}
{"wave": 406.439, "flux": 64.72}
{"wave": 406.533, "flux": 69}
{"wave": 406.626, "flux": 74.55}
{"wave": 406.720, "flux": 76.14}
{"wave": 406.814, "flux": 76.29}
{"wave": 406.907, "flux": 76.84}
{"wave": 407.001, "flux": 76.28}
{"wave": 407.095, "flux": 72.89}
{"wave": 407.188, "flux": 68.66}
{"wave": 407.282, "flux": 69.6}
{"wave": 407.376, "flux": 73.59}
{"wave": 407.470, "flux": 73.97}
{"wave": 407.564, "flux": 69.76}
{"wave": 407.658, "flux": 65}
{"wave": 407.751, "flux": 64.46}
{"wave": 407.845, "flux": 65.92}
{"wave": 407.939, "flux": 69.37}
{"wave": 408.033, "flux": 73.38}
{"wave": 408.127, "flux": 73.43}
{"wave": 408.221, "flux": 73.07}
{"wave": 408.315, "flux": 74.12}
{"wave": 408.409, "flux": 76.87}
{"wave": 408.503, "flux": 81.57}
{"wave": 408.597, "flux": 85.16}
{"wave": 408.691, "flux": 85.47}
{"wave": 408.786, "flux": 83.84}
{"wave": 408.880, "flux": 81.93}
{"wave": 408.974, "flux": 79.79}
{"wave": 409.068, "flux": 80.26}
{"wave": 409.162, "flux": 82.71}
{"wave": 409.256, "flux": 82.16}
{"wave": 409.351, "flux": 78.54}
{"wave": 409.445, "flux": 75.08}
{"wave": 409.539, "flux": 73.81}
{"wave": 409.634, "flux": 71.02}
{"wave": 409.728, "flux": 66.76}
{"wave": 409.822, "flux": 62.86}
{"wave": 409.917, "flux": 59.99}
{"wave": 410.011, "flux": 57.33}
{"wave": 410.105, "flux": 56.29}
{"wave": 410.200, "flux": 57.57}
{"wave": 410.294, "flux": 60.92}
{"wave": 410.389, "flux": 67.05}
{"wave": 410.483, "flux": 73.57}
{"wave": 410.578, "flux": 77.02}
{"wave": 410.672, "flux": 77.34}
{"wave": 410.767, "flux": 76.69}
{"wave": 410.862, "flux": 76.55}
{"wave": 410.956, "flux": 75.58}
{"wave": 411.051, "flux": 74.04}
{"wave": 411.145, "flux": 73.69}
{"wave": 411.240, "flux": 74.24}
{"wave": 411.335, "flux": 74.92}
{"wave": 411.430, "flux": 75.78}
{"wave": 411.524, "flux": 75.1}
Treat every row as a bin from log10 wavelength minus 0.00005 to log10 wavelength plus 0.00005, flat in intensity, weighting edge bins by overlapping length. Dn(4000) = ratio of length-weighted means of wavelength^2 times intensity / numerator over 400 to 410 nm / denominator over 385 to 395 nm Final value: 1.90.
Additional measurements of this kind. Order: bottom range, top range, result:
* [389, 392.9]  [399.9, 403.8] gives 1.63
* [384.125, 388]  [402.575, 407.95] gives 2.04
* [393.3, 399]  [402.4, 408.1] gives 1.75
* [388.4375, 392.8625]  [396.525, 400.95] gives 1.21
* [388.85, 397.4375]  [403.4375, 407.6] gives 1.85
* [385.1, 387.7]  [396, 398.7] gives 1.12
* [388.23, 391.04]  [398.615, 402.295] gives 1.64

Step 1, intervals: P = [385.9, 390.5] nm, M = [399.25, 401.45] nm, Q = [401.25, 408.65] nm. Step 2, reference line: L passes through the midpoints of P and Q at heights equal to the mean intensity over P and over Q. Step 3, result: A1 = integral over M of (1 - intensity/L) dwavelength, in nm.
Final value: -0.20 nm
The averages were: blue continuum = 44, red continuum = 76.8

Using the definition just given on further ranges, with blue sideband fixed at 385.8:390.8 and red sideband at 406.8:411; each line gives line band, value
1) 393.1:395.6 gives 0.613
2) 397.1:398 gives 0.166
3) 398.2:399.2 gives -0.136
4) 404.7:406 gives -0.137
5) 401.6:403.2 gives -0.462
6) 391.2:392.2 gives -0.088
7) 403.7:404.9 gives -0.217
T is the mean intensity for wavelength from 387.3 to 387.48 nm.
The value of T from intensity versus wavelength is 40.9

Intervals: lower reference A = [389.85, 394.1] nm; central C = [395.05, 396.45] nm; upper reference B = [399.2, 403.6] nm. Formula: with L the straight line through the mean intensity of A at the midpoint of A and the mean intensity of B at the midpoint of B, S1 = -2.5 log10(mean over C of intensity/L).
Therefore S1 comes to 0.16 mag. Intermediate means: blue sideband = 43.4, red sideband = 77.4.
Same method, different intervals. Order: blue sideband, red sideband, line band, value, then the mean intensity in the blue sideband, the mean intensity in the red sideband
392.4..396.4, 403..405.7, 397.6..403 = -0.19 mag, 40.4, 76.9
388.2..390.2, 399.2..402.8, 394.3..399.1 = 0.33 mag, 47.4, 77.4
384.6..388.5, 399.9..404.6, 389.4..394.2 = 0.18 mag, 40.4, 79.5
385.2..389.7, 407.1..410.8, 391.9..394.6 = 0.38 mag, 41.8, 72.4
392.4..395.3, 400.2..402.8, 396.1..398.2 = 0.43 mag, 37.4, 80.2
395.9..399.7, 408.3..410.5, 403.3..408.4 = -0.13 mag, 50.3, 73.1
